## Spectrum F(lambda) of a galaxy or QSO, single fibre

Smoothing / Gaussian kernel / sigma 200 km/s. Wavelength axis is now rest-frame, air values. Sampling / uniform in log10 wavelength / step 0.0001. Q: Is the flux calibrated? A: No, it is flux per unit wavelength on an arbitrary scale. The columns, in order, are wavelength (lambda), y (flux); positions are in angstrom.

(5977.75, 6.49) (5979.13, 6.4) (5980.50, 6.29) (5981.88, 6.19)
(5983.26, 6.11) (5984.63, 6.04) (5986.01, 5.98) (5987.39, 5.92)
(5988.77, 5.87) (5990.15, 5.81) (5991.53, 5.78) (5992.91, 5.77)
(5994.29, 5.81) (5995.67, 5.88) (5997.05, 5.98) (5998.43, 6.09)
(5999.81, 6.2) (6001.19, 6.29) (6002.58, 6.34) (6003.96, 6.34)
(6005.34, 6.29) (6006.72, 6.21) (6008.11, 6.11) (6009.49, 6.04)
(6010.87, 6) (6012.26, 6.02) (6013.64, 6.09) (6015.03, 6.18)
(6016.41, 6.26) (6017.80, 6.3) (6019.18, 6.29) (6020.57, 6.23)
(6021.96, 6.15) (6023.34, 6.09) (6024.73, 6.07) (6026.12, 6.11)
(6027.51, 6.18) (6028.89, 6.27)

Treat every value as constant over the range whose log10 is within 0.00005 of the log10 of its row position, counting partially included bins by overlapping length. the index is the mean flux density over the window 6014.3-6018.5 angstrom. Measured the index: 6.25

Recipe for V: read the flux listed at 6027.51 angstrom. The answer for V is 6.18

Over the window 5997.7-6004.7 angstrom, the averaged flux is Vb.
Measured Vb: 6.25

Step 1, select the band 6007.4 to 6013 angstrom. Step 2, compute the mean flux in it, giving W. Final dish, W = 6.04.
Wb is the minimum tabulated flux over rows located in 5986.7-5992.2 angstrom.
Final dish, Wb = 5.78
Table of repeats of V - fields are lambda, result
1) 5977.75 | 6.49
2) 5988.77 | 5.87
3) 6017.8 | 6.3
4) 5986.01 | 5.98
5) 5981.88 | 6.19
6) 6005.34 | 6.29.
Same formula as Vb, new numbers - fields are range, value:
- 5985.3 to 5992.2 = 5.87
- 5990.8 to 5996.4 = 5.81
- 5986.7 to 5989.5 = 5.89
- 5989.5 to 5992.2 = 5.79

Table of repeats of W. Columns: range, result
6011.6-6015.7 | 6.1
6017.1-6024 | 6.21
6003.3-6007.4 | 6.29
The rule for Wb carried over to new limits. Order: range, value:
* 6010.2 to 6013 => 6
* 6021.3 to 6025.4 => 6.07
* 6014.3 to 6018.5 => 6.18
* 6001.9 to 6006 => 6.29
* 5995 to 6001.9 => 5.88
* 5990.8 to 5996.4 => 5.77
